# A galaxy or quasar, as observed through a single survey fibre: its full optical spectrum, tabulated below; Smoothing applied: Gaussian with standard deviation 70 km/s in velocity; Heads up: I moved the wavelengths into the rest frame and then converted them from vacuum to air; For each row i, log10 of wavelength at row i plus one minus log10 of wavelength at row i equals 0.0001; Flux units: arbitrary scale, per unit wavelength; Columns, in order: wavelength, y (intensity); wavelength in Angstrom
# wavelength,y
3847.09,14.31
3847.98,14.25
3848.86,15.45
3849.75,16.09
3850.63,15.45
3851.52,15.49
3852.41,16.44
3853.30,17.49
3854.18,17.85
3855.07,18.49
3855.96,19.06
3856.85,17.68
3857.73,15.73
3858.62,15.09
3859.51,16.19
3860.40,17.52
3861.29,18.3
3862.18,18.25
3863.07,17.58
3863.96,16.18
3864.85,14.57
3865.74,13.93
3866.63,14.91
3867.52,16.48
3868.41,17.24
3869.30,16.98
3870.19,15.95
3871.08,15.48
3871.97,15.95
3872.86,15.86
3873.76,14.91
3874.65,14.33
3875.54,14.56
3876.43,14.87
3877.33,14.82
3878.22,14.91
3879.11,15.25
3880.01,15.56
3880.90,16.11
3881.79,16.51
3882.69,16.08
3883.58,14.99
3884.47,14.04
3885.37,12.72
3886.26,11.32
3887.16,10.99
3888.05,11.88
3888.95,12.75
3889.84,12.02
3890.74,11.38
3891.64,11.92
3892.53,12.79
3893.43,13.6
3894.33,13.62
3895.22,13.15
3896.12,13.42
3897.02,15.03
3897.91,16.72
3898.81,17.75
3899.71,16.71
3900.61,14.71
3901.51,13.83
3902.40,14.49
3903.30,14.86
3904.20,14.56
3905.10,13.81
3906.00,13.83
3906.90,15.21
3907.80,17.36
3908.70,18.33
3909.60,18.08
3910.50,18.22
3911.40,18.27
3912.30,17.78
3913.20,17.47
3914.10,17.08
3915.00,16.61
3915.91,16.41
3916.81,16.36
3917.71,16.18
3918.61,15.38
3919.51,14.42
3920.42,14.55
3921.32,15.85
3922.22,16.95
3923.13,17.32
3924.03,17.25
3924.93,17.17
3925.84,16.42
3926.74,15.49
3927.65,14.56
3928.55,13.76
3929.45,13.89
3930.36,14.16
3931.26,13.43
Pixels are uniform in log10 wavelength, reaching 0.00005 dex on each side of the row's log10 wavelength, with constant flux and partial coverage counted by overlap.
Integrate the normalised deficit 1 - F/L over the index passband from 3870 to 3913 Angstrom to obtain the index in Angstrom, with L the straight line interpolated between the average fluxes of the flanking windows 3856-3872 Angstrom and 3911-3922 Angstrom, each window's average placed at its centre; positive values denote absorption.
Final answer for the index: 4.1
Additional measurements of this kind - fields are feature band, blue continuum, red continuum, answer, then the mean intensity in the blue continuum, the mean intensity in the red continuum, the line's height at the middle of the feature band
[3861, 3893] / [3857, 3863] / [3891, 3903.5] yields 2.1 Angstrom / 16.9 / 14.4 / 15.8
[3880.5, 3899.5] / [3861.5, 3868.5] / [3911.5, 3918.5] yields 3.1 Angstrom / 16.2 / 16.8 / 16.5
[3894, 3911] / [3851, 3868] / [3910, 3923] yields 1.1 Angstrom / 16.7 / 16.6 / 16.6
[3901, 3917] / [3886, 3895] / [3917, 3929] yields -2.2 Angstrom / 12.3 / 15.8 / 14.3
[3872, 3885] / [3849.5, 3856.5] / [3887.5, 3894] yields -1.3 Angstrom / 17.1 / 12.3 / 13.9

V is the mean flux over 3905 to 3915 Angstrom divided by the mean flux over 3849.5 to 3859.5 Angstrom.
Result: 1.0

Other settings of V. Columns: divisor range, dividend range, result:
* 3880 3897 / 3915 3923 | 1.18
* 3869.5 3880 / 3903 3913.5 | 1.08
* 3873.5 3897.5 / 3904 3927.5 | 1.18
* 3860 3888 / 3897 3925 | 1.06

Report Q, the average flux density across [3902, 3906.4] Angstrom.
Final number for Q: 14.3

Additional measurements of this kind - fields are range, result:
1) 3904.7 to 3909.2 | 15.8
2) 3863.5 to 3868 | 15.2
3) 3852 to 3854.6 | 17.3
